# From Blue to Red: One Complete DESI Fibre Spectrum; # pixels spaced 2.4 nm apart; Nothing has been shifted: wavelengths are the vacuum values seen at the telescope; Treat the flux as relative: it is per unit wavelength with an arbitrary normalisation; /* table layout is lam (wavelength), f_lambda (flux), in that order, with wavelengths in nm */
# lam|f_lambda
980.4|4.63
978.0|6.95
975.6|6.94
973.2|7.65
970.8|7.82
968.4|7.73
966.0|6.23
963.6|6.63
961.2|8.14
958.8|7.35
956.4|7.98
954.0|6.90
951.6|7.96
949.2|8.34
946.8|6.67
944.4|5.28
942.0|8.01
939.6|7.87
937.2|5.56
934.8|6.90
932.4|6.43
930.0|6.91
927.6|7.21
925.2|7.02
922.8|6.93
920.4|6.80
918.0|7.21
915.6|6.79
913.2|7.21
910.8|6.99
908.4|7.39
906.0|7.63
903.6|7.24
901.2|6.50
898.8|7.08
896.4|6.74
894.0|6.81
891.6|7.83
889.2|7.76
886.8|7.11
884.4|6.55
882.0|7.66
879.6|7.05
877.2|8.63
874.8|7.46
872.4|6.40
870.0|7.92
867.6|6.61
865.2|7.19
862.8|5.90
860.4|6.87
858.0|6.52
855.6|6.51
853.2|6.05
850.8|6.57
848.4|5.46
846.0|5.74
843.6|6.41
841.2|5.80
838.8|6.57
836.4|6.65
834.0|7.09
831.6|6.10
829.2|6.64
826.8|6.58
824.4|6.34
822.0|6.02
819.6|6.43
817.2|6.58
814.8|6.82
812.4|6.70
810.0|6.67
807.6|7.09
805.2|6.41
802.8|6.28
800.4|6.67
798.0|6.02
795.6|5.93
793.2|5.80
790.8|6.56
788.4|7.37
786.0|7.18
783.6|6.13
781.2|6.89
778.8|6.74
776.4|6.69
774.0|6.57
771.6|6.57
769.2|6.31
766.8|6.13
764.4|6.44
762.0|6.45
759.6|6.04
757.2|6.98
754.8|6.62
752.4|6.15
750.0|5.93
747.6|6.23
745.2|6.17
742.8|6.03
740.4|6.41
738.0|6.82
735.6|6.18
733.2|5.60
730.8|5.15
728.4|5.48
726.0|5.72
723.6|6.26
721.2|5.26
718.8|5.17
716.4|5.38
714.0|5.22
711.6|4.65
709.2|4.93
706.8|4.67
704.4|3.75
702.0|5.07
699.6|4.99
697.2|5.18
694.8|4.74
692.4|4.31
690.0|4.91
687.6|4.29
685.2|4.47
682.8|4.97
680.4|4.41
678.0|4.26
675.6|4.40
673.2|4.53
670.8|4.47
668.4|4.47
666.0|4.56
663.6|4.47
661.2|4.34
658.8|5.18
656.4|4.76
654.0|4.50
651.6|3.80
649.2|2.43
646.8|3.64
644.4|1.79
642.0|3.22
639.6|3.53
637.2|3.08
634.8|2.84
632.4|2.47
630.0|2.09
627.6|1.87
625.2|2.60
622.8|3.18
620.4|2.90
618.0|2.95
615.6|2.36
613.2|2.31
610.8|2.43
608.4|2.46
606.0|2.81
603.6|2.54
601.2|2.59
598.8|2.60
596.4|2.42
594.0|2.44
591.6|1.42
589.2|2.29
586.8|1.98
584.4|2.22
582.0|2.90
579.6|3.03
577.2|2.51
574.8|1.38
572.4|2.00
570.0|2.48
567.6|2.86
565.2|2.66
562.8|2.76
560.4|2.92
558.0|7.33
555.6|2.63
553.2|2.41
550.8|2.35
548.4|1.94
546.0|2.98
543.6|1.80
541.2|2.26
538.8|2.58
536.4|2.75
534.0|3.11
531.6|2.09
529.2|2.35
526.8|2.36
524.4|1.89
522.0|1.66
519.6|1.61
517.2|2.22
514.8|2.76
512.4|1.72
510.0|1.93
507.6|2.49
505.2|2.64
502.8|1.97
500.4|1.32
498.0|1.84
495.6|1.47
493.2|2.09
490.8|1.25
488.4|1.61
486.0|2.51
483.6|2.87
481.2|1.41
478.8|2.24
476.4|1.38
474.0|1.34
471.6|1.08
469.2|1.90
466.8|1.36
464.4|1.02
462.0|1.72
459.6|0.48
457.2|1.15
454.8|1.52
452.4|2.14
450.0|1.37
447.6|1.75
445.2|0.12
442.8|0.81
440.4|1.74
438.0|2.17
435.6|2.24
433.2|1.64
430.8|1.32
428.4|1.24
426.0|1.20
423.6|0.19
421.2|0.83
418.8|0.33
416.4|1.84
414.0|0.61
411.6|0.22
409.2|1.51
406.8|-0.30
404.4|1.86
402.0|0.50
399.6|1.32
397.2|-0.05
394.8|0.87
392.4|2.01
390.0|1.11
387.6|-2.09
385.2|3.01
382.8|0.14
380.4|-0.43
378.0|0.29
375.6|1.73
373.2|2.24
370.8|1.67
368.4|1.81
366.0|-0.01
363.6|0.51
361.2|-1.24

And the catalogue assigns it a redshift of 0.64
